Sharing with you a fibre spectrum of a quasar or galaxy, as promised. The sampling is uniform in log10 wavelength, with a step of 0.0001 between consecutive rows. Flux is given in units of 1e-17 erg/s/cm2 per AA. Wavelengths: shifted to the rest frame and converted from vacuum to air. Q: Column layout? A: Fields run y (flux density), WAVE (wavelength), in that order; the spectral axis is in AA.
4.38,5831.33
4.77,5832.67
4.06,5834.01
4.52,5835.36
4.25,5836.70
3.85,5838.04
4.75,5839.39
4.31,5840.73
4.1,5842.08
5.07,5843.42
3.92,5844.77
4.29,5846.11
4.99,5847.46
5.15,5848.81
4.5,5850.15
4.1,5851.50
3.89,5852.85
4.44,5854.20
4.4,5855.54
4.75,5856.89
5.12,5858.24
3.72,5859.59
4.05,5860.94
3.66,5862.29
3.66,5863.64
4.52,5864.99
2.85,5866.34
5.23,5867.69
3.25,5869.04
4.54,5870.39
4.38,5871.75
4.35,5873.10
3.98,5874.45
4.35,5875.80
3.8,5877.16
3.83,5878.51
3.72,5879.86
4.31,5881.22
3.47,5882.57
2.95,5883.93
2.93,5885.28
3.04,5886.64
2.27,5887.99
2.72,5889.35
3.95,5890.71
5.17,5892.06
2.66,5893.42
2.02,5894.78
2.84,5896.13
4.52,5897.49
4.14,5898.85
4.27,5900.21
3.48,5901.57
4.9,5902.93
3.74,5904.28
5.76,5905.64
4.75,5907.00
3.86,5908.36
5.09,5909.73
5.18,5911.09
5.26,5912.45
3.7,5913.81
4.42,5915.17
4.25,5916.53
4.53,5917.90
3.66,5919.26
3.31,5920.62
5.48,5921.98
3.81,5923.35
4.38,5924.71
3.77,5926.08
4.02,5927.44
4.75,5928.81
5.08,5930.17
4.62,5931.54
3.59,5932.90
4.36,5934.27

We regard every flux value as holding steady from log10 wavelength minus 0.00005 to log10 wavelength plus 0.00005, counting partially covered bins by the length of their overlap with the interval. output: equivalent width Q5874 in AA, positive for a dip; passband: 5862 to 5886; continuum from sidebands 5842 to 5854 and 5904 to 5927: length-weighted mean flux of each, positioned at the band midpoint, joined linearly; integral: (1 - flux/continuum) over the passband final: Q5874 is 3.05 AA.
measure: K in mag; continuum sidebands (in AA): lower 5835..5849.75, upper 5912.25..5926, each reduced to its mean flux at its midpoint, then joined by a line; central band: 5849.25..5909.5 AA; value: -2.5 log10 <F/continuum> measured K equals 0.11 mag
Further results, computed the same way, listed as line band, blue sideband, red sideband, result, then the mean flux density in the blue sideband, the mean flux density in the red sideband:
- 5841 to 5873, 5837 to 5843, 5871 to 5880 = -0.024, 4.29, 4.08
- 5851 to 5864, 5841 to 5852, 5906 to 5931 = 0.077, 4.51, 4.42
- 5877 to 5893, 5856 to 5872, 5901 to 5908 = 0.235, 4.14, 4.52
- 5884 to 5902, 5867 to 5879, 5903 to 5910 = 0.305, 4.19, 4.64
